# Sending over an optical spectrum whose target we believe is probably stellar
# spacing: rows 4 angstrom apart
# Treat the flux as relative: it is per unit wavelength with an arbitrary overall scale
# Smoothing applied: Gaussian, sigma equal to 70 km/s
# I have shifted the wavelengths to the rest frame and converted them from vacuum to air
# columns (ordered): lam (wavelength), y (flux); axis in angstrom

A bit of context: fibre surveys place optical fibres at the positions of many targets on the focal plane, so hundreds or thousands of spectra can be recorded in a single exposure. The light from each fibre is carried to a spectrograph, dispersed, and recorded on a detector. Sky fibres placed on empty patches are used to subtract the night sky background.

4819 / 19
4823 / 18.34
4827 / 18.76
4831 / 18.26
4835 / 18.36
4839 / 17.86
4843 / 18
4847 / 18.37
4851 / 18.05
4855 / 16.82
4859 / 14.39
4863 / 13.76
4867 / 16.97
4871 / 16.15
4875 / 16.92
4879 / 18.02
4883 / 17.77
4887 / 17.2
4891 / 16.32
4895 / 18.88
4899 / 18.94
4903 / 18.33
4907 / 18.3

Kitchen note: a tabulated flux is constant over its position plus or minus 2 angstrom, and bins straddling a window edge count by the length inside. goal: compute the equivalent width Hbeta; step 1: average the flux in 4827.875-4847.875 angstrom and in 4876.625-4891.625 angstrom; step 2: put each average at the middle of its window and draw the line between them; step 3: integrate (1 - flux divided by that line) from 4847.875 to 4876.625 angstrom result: 2.5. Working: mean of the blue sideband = 18.2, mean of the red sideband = 17.4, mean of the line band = 16.2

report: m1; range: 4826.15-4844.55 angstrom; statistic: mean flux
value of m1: 18.2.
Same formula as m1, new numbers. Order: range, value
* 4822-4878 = 17.2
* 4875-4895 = 17.4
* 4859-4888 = 16.5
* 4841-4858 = 17.6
